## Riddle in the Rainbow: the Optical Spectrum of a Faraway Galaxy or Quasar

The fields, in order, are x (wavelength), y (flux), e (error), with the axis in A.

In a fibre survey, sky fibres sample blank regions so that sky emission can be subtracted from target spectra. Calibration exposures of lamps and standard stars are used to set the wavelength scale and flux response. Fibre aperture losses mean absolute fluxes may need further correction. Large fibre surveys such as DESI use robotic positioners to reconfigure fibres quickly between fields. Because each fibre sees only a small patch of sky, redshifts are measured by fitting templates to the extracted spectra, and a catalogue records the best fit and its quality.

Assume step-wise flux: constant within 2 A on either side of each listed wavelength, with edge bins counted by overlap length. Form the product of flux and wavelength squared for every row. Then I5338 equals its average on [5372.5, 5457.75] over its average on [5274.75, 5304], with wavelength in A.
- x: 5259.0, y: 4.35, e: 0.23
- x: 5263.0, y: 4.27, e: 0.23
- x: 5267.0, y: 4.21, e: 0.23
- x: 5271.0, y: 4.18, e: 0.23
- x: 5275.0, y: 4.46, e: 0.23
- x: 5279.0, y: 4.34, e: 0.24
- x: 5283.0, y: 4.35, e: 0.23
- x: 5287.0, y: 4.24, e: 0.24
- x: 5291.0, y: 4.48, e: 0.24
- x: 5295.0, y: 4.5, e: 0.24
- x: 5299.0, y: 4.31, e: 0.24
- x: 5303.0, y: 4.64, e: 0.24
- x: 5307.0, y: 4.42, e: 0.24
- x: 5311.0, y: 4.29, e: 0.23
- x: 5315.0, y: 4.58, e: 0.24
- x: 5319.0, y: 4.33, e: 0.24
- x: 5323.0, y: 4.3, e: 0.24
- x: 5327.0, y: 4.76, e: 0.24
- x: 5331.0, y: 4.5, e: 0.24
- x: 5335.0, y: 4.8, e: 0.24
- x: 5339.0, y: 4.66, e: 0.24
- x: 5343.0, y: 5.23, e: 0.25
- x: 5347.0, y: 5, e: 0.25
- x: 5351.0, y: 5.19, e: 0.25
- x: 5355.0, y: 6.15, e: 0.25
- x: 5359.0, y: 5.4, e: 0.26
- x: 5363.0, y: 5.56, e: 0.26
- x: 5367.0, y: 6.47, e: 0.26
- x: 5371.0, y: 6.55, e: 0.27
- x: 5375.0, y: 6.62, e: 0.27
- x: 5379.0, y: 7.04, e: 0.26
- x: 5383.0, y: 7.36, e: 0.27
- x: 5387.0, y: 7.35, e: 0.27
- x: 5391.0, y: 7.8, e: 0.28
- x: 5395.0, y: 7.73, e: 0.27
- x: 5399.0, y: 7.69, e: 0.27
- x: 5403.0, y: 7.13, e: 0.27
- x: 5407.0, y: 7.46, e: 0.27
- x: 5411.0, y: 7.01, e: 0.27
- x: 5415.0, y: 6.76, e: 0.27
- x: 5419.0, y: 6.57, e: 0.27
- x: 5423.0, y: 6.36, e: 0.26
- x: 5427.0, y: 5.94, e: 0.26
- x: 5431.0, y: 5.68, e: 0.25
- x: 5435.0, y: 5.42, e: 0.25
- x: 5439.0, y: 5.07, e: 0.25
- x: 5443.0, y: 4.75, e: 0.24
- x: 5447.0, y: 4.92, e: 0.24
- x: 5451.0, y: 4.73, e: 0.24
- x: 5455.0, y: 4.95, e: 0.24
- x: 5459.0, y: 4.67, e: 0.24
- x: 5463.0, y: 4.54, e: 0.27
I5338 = 1.52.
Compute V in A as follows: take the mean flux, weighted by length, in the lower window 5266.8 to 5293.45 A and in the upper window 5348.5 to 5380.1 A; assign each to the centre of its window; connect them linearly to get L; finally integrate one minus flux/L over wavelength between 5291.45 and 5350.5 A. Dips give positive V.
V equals 6.4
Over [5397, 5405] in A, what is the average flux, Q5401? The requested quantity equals 7.41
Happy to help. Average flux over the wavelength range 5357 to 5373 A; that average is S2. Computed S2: 6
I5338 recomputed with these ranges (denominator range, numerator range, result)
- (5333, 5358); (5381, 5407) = 1.47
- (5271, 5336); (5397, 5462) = 1.40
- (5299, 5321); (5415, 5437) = 1.43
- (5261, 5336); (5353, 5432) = 1.58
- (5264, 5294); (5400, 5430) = 1.64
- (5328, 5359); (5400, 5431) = 1.35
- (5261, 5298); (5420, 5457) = 1.31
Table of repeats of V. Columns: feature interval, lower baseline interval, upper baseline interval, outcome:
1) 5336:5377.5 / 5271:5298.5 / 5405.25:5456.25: -4.7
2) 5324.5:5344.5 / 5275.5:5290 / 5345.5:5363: 1.5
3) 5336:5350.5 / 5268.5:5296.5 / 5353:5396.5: 2.3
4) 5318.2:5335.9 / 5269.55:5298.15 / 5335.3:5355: 1.3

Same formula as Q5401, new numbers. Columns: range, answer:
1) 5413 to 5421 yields 6.67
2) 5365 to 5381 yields 6.67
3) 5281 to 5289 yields 4.29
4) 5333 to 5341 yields 4.73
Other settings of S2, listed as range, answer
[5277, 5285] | 4.34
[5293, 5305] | 4.48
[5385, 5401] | 7.64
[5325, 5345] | 4.79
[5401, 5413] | 7.2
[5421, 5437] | 5.85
